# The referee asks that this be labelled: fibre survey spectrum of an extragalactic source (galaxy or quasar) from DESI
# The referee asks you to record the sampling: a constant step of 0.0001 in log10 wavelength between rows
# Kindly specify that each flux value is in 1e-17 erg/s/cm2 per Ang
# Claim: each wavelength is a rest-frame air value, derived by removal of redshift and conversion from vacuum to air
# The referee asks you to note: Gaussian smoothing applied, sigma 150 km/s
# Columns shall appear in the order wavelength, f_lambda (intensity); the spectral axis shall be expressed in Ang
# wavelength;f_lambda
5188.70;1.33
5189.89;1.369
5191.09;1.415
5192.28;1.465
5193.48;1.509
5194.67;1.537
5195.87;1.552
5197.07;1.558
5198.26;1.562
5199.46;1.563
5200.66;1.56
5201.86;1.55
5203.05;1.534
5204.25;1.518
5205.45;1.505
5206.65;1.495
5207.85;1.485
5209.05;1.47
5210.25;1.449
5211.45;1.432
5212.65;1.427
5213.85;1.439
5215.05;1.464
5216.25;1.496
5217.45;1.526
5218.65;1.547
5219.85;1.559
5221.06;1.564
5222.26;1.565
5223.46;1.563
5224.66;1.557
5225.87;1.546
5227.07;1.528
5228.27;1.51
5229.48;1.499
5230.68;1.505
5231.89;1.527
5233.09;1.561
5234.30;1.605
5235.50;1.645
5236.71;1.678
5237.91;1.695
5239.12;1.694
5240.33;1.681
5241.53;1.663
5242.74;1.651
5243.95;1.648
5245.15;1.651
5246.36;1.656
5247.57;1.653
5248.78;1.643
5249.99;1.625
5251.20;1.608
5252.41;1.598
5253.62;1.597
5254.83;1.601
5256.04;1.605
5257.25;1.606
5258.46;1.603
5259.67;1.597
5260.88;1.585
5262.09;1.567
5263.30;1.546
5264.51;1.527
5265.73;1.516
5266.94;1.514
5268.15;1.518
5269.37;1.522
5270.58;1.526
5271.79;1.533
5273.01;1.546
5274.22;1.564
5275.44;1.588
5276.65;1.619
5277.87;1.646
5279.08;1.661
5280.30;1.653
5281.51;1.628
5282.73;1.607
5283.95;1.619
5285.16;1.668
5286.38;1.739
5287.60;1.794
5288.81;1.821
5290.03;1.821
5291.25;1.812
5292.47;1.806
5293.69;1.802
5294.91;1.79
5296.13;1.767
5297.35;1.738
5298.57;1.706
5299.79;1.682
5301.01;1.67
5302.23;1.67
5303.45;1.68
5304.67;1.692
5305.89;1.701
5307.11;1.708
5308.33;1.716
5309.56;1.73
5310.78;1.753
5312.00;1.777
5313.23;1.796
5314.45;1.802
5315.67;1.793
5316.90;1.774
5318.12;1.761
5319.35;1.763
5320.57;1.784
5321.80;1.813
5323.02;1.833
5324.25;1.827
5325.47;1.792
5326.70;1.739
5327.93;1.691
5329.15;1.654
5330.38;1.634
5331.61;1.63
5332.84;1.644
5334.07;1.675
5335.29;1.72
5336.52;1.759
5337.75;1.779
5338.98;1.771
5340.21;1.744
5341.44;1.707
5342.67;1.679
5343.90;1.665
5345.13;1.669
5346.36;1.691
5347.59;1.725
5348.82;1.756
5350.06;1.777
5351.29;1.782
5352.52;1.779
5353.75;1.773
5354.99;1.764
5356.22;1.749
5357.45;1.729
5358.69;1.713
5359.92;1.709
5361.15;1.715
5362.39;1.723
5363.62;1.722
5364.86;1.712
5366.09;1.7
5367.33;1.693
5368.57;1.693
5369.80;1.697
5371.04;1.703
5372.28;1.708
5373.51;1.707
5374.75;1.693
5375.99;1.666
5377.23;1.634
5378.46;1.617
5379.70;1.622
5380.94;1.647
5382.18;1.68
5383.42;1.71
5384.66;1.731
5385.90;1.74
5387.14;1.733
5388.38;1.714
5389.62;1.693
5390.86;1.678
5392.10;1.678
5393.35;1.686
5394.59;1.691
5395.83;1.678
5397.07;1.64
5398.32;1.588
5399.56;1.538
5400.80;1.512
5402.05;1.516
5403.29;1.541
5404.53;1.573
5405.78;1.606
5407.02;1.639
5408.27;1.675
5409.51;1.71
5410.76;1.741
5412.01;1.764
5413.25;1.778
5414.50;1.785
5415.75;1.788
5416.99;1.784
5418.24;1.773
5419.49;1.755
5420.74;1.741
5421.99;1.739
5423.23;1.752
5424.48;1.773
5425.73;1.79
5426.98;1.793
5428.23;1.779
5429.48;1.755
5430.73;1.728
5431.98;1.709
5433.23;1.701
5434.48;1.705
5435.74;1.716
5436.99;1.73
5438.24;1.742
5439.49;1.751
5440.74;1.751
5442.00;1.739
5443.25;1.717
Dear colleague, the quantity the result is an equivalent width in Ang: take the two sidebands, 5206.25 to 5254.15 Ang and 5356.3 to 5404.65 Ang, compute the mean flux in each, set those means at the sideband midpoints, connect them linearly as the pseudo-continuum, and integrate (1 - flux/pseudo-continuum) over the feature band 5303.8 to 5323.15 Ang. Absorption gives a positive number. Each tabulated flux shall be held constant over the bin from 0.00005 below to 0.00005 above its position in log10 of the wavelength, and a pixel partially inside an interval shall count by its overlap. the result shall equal -1.6 Ang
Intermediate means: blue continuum 1.57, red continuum 1.67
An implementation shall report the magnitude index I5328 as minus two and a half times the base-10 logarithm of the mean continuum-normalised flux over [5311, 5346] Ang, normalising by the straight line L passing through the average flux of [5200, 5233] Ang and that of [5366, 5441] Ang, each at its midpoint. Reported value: -0.07 mag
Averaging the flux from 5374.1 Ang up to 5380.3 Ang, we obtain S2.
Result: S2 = 1.65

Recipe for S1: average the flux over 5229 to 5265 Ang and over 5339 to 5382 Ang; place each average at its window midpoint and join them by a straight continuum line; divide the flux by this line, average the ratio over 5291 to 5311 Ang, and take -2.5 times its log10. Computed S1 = -0.05 mag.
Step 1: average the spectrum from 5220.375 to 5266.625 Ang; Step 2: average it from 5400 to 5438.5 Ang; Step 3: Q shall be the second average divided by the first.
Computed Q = 1.1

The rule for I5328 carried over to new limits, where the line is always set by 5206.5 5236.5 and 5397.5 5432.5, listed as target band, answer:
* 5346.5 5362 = -0.06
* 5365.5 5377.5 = -0.02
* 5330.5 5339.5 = -0.05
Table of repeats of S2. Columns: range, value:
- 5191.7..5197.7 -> 1.52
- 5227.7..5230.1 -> 1.5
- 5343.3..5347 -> 1.68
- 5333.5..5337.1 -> 1.72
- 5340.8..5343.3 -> 1.69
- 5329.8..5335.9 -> 1.66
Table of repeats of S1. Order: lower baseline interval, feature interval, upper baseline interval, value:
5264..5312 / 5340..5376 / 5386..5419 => -0.029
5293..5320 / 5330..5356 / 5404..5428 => 0.011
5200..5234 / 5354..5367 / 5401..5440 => -0.042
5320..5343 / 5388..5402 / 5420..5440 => 0.065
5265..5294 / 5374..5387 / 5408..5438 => 0.027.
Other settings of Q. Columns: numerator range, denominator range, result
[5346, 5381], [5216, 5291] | 1.07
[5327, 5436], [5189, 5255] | 1.10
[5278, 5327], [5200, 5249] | 1.12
